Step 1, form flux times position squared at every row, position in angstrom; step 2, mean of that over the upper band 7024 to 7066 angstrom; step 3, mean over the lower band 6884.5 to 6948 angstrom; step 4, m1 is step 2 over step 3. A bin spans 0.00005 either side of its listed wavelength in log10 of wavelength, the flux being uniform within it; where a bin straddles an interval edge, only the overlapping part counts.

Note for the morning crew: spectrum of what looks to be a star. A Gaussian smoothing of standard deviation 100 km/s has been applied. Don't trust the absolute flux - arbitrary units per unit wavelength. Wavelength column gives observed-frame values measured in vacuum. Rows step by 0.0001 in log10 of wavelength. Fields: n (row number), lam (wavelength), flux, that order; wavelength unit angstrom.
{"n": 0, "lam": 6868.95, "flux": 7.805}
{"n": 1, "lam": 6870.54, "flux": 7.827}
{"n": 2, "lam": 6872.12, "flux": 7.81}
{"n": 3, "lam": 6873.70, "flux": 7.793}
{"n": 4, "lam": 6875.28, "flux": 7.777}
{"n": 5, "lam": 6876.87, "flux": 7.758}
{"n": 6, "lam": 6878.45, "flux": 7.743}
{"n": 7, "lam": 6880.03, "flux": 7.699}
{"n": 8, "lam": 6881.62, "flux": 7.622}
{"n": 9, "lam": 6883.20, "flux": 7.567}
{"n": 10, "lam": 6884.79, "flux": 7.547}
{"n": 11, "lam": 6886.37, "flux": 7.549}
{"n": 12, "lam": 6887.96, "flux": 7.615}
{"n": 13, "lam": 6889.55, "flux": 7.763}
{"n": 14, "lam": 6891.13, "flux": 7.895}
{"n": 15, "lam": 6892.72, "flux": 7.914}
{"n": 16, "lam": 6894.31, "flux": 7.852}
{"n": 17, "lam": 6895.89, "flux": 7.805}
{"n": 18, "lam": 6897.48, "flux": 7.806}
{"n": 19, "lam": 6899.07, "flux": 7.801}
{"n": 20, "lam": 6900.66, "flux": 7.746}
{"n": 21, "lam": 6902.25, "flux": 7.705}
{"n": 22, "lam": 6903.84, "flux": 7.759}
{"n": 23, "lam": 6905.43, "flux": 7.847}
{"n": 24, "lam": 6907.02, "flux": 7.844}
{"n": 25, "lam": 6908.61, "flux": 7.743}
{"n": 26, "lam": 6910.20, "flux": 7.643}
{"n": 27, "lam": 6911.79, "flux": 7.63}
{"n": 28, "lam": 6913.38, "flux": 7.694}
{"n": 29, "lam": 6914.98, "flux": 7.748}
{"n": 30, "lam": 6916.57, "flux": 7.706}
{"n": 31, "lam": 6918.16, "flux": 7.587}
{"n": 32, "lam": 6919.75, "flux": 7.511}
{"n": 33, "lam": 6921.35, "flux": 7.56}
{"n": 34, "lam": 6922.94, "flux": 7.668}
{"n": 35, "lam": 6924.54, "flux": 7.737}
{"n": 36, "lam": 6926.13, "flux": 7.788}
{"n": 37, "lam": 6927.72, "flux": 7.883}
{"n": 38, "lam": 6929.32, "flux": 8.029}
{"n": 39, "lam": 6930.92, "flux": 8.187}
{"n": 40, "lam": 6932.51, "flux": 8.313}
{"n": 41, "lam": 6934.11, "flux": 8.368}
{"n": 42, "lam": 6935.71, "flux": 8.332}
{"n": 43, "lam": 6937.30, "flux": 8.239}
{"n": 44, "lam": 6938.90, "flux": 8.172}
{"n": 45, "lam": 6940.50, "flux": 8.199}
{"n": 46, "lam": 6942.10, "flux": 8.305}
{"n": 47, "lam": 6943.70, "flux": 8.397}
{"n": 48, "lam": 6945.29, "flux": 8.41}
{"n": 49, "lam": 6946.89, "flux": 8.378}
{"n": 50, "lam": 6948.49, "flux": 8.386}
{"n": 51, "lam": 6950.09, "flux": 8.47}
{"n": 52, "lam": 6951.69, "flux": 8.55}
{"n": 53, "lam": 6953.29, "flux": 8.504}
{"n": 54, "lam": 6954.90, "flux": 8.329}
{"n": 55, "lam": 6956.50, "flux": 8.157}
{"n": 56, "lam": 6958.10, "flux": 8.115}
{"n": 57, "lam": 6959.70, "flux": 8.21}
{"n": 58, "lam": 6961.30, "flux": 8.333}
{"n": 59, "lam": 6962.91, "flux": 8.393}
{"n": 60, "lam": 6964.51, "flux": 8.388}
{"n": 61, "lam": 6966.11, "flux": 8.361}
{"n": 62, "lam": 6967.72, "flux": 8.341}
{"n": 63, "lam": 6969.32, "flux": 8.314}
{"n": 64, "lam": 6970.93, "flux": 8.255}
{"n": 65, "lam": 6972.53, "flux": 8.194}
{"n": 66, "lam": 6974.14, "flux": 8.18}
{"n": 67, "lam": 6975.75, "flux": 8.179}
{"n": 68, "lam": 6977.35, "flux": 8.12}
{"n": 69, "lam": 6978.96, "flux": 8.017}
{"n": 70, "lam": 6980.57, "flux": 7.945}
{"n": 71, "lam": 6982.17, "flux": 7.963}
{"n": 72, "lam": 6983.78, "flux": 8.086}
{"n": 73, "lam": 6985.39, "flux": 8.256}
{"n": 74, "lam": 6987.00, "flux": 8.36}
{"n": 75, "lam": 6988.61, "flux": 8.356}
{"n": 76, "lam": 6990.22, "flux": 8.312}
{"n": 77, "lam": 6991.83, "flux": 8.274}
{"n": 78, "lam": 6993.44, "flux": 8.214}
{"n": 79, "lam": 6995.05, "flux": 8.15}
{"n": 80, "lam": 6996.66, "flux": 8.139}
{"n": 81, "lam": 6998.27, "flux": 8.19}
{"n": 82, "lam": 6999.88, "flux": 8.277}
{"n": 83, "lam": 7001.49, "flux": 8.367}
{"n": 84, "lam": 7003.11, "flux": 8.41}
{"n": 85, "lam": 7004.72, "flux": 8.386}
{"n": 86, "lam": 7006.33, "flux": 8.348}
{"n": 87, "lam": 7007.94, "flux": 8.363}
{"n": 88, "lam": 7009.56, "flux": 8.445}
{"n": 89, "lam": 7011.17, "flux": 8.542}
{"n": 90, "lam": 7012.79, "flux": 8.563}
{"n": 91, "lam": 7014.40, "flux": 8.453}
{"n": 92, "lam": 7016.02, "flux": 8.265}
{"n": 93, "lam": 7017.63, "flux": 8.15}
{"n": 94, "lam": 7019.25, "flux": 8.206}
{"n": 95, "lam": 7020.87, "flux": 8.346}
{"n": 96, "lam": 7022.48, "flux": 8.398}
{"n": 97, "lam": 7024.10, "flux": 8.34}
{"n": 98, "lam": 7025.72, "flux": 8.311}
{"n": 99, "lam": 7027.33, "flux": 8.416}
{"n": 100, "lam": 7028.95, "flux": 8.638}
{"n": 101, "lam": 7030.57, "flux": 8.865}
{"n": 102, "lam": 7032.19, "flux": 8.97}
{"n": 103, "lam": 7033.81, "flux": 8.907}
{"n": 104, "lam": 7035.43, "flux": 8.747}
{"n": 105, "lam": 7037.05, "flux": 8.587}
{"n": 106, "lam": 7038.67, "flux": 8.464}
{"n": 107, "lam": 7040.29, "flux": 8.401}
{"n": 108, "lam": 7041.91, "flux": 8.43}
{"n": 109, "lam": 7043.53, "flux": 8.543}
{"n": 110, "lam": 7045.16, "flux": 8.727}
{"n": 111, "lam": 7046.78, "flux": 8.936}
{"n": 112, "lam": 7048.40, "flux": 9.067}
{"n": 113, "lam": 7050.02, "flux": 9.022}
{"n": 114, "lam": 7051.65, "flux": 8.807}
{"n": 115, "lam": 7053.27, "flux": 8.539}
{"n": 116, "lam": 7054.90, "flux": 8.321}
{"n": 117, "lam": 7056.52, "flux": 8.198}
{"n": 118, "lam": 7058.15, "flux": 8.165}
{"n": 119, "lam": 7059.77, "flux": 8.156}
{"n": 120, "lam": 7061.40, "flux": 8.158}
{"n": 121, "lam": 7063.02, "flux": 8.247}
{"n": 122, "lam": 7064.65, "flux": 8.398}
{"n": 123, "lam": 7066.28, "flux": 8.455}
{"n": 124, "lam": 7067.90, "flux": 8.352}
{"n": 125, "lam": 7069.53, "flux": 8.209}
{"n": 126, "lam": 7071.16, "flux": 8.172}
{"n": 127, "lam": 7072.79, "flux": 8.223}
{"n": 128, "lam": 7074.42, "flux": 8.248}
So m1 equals 1.12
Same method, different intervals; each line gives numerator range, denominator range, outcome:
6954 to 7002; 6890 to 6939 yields 1.07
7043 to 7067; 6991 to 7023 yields 1.04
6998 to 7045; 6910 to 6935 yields 1.11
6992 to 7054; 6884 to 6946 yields 1.11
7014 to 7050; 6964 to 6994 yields 1.06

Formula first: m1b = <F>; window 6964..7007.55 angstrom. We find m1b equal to 8.24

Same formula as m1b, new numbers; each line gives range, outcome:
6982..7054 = 8.46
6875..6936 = 7.78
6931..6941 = 8.27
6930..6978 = 8.3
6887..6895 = 7.79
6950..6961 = 8.33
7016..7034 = 8.48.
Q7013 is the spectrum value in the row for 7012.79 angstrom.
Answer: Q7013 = 8.563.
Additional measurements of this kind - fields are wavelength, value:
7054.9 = 8.321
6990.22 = 8.312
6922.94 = 7.668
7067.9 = 8.352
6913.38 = 7.694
